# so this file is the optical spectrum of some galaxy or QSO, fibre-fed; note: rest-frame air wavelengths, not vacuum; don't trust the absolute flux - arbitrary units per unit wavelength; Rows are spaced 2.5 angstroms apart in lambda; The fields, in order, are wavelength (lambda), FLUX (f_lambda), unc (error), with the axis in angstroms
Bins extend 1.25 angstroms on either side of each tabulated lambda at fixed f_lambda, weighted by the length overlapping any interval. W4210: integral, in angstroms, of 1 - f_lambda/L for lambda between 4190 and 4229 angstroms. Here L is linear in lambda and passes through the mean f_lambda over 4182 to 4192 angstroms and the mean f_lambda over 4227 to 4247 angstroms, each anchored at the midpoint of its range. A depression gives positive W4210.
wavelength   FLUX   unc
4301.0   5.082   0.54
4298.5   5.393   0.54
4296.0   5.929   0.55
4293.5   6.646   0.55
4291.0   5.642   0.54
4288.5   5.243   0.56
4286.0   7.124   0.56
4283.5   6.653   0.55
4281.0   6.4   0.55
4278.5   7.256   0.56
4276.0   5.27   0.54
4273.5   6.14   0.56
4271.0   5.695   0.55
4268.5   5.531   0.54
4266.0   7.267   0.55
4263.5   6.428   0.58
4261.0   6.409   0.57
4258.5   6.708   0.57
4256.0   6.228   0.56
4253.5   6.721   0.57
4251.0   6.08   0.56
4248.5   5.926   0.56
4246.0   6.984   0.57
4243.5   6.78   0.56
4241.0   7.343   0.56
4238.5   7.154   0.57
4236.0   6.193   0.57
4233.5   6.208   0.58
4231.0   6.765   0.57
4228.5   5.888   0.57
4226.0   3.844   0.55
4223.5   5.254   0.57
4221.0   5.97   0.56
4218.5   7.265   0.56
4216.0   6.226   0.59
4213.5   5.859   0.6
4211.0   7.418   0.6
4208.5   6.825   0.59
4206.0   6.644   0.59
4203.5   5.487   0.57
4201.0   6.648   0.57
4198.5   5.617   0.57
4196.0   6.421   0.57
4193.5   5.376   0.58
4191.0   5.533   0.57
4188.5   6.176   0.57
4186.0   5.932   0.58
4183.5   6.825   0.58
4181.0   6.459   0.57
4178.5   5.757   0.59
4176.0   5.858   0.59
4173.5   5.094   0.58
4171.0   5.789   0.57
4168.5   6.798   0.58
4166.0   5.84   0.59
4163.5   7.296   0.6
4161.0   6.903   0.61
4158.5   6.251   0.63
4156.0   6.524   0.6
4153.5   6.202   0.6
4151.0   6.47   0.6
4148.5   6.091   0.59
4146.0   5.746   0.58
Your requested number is 2.0 angstroms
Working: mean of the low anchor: 6.14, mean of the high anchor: 6.63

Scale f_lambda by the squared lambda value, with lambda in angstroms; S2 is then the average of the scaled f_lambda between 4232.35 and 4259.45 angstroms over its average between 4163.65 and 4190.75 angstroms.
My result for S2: 1.12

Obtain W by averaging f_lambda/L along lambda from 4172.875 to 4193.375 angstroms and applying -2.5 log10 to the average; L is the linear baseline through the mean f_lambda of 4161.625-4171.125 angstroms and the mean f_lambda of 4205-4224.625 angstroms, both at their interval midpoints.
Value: 0.10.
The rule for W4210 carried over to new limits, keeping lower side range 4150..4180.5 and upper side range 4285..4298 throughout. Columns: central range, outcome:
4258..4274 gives -0.55 angstroms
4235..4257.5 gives -1.79 angstroms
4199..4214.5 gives -0.68 angstroms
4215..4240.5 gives 0.14 angstroms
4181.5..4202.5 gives 0.42 angstroms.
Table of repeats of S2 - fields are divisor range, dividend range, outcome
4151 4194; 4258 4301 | 1.05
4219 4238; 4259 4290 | 1.10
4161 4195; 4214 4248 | 1.06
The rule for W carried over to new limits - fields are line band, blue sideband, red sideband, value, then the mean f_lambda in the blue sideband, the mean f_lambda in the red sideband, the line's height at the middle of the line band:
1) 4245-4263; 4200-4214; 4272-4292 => -0.017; 6.51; 6.22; 6.33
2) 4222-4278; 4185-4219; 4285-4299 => -0.022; 6.22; 6.01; 6.11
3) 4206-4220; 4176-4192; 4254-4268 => -0.071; 6.1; 6.56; 6.27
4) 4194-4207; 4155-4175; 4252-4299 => 0.032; 6.3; 6.26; 6.29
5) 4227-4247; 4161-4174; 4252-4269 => -0.028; 6.3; 6.51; 6.45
